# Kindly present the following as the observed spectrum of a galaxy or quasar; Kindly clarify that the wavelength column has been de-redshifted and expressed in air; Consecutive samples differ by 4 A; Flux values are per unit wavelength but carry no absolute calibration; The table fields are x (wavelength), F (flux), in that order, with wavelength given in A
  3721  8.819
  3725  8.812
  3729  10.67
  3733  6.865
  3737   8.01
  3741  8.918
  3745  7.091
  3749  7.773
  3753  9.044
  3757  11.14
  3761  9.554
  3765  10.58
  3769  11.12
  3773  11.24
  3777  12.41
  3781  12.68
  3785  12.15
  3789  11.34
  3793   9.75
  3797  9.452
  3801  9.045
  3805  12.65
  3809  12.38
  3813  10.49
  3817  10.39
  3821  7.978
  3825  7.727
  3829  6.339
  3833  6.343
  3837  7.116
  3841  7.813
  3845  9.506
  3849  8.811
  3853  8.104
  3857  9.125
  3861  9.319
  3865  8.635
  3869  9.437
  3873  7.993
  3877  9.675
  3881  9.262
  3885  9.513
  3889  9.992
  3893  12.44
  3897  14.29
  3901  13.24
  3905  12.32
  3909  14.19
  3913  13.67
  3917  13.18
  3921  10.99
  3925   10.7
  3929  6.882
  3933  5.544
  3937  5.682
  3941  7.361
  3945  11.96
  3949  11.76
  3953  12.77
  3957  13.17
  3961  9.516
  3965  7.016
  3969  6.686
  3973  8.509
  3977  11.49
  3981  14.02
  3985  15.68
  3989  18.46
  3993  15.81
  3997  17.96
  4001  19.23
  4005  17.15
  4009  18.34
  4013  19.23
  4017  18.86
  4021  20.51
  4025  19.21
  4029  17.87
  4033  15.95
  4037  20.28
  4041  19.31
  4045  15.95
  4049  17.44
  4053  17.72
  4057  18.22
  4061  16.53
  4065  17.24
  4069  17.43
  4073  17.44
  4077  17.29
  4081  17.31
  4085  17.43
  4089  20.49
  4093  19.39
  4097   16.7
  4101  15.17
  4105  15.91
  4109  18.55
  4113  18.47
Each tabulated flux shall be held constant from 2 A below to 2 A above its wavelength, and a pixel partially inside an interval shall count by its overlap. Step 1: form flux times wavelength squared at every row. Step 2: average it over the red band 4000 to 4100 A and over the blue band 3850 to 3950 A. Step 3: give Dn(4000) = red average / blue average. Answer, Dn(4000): 1.91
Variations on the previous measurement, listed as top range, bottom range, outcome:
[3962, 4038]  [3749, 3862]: 1.80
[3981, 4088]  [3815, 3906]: 2.08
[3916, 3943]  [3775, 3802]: 0.82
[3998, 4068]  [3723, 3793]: 2.10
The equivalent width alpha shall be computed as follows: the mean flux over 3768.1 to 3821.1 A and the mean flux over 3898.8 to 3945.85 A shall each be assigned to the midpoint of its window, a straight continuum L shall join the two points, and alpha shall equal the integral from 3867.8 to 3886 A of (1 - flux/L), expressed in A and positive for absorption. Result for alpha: 2.6 A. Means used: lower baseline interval 11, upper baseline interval 10.5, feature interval 9.15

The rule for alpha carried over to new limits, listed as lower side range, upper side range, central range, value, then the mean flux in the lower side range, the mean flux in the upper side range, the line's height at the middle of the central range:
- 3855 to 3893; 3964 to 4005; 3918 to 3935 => 3.9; 9.39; 13.8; 11.5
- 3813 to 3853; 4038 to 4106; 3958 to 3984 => 7.0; 8.13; 17.5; 13.6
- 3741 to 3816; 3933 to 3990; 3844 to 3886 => 6.3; 10.5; 10.7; 10.6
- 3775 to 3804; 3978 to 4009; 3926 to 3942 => 9.0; 11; 16.8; 15.1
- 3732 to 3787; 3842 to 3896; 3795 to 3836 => 2.0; 9.95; 9.43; 9.69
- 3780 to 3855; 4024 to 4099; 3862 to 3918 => 3.7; 9.43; 17.8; 11.9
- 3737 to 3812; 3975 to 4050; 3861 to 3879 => 5.8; 10.4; 17.5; 13.3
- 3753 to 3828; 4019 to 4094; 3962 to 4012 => 6.1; 10.6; 18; 16.1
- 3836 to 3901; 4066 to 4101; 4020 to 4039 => -3.6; 9.59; 17.8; 15.7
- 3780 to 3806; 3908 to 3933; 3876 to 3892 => 1.7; 10.9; 11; 11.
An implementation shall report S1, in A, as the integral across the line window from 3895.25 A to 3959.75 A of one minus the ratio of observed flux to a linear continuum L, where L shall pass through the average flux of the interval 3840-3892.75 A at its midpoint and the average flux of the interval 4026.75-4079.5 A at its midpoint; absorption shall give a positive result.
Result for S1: 3.8 A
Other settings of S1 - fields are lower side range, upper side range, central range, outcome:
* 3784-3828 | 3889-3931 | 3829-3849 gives 5.79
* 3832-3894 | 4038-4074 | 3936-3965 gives 5.90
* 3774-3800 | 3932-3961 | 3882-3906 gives -3.56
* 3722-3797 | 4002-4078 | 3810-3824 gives 2.28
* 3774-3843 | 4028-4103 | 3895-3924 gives -0.42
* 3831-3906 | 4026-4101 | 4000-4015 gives -2.97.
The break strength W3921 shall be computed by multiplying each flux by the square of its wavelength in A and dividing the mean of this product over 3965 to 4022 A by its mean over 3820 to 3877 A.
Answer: 2.0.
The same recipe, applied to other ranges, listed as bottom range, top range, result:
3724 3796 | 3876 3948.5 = 1.15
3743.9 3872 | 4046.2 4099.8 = 2.11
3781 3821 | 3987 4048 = 1.89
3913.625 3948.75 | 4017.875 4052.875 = 2.06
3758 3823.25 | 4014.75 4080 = 1.89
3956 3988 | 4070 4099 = 1.74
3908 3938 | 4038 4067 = 1.86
